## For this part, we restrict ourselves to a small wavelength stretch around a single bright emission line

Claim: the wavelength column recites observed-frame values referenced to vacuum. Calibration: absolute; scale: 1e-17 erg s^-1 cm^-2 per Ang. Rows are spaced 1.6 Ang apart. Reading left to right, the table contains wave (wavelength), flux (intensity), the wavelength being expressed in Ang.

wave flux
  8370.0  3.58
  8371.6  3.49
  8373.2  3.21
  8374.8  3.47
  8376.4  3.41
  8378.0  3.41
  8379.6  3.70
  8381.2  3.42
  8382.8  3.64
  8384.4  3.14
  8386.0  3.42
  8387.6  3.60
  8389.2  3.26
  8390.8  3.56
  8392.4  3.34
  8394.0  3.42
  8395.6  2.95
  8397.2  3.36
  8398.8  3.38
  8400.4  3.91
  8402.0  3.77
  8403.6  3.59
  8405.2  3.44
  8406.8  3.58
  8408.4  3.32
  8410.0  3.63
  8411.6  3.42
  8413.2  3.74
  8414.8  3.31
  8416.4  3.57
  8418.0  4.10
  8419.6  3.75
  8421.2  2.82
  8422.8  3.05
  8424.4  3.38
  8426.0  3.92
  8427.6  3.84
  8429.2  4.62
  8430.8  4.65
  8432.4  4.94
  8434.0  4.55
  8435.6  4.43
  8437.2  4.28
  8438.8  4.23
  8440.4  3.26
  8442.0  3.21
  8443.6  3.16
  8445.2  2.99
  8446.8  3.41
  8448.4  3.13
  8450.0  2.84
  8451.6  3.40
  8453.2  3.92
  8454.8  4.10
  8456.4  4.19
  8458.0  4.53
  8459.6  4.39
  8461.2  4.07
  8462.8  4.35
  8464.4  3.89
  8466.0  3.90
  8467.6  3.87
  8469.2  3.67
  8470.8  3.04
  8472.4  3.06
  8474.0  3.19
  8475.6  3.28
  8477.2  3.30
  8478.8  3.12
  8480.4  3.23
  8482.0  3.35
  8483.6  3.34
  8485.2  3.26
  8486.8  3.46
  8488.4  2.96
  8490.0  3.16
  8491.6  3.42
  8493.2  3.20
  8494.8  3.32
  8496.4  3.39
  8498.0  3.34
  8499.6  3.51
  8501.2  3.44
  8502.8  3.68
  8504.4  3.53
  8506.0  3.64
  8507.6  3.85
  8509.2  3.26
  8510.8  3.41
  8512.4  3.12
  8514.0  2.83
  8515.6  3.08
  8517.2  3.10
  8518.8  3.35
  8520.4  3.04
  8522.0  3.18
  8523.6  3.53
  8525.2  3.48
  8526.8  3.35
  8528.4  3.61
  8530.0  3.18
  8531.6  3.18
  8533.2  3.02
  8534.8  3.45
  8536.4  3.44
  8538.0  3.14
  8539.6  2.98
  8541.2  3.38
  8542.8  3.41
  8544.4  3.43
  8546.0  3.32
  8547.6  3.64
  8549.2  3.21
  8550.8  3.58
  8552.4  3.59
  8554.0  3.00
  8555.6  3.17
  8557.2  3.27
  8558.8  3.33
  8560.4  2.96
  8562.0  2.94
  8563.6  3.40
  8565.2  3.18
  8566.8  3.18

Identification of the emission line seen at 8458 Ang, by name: [N II]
